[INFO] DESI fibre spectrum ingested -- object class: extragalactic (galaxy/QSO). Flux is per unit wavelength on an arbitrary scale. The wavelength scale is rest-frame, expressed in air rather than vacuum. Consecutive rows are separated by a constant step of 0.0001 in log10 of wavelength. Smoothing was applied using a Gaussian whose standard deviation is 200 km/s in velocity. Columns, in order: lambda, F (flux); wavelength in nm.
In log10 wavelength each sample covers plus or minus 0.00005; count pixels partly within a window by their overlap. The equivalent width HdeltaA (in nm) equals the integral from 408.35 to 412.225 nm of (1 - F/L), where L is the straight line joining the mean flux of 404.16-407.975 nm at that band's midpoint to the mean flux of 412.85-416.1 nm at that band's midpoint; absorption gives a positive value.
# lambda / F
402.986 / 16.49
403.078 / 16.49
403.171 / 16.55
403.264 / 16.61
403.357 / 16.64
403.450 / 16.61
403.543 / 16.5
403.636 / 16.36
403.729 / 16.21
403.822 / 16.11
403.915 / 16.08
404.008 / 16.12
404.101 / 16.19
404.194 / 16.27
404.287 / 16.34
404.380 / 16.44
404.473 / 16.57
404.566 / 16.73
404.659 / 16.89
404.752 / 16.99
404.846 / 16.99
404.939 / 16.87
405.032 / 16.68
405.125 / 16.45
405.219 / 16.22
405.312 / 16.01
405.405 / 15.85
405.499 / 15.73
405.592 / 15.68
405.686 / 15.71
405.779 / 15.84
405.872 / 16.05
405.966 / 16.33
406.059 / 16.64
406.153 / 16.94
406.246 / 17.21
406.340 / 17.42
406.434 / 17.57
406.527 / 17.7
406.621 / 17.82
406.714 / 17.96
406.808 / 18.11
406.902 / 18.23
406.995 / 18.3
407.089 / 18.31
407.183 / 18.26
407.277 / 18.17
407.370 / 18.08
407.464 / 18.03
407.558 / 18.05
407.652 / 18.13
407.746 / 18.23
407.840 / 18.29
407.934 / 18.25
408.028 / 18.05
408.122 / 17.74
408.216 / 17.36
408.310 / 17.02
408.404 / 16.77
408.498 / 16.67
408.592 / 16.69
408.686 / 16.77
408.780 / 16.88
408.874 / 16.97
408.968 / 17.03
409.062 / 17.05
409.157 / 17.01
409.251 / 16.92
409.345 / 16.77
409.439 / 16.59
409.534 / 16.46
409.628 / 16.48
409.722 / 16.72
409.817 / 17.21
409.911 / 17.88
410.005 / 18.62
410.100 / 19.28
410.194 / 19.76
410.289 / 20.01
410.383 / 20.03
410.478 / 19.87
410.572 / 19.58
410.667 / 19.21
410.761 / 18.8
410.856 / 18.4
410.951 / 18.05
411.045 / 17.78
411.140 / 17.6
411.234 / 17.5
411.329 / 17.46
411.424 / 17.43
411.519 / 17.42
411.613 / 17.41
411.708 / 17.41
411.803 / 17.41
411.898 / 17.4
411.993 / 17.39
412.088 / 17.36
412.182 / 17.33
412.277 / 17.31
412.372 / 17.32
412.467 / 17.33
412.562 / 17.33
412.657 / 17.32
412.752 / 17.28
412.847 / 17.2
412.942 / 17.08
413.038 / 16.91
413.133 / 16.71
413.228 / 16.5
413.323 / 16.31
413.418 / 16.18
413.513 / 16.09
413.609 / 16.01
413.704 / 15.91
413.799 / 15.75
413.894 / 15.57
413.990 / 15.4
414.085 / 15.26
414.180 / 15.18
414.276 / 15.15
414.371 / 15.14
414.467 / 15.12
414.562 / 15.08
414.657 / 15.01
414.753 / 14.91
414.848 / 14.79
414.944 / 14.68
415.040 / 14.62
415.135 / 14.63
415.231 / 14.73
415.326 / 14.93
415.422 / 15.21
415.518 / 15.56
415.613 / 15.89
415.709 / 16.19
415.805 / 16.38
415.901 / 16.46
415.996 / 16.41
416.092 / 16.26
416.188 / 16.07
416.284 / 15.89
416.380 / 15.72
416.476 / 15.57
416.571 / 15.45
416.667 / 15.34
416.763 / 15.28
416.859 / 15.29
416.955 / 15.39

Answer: -0.31 nm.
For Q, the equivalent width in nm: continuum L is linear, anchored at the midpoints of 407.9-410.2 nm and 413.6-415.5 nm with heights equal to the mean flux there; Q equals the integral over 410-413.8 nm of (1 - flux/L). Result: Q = -0.34 nm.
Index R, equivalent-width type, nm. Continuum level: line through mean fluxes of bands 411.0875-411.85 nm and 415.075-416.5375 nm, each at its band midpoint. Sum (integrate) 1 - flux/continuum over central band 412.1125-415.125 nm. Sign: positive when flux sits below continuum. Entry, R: 0.10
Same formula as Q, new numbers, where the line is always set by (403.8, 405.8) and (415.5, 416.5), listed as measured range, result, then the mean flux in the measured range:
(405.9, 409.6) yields -0.27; 17.4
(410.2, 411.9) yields -0.23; 18.3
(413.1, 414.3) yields 0.02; 15.9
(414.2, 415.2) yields 0.07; 14.9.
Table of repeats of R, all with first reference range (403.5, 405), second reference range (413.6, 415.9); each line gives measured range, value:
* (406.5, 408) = -0.18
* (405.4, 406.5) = -0.01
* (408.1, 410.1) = -0.14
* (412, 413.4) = -0.14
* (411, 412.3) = -0.15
